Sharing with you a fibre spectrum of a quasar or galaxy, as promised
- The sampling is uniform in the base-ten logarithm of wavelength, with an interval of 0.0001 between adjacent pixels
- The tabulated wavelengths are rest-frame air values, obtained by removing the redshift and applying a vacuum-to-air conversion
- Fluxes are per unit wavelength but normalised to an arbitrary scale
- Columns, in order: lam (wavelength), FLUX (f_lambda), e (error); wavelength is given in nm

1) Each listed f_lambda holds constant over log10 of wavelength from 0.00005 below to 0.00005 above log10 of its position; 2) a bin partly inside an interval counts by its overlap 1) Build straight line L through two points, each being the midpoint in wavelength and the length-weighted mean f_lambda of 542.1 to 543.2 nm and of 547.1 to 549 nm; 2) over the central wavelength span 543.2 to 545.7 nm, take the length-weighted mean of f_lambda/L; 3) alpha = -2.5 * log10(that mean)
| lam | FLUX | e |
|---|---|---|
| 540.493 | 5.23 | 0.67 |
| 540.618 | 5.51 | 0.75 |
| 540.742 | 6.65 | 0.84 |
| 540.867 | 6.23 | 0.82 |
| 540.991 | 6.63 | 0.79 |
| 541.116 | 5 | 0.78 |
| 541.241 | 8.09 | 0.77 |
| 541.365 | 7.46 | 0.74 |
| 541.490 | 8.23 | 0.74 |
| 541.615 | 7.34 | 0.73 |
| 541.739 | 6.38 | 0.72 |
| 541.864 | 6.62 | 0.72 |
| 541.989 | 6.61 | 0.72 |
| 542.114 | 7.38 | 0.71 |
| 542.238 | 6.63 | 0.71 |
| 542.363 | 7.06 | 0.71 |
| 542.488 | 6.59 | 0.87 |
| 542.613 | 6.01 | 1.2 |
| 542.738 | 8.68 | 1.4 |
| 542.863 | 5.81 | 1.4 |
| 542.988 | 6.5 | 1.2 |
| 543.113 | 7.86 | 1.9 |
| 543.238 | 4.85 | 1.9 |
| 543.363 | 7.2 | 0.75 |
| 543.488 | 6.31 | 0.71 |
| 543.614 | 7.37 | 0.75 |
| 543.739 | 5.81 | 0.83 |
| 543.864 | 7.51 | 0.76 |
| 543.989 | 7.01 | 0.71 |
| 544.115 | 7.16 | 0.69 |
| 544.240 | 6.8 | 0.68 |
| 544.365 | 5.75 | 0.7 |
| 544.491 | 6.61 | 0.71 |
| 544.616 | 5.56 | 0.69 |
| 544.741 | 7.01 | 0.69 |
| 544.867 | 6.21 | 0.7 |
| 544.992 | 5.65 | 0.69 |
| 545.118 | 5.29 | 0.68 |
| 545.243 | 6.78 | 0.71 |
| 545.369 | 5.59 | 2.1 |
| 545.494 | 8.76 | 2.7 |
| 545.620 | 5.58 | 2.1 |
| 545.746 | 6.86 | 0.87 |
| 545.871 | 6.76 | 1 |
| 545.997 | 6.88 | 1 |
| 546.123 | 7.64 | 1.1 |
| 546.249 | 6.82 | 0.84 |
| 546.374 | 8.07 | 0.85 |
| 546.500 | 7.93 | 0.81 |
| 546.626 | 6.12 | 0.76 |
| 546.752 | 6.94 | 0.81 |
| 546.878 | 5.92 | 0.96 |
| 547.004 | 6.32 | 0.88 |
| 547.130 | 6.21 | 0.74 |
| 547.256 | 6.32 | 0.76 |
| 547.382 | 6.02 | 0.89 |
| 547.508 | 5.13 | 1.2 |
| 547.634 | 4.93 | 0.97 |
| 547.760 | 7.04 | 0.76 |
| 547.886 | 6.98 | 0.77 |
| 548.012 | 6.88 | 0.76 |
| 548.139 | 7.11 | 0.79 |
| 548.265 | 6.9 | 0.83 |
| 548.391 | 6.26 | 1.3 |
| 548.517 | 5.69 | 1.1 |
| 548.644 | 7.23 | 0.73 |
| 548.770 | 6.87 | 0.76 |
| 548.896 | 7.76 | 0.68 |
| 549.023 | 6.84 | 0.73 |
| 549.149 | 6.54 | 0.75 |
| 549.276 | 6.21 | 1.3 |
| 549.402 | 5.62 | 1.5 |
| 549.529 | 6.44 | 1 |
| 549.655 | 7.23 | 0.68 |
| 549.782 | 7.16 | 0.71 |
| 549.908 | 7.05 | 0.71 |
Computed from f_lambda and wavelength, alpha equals 0.05 mag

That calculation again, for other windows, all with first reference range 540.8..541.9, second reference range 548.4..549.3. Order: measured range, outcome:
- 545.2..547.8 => 0.03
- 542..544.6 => 0.02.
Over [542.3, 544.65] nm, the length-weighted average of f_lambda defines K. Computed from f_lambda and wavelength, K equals 6.67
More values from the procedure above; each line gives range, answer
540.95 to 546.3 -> 6.71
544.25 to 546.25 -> 6.48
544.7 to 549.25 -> 6.6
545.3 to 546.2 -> 6.86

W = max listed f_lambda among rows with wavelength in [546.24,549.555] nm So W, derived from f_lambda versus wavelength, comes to 8.07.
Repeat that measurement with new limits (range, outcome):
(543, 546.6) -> 8.76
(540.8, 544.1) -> 8.68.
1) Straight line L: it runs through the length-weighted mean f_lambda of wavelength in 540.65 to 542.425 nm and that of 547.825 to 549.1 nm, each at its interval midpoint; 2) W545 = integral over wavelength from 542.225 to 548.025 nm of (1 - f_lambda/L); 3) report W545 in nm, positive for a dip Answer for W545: 0.23 nm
